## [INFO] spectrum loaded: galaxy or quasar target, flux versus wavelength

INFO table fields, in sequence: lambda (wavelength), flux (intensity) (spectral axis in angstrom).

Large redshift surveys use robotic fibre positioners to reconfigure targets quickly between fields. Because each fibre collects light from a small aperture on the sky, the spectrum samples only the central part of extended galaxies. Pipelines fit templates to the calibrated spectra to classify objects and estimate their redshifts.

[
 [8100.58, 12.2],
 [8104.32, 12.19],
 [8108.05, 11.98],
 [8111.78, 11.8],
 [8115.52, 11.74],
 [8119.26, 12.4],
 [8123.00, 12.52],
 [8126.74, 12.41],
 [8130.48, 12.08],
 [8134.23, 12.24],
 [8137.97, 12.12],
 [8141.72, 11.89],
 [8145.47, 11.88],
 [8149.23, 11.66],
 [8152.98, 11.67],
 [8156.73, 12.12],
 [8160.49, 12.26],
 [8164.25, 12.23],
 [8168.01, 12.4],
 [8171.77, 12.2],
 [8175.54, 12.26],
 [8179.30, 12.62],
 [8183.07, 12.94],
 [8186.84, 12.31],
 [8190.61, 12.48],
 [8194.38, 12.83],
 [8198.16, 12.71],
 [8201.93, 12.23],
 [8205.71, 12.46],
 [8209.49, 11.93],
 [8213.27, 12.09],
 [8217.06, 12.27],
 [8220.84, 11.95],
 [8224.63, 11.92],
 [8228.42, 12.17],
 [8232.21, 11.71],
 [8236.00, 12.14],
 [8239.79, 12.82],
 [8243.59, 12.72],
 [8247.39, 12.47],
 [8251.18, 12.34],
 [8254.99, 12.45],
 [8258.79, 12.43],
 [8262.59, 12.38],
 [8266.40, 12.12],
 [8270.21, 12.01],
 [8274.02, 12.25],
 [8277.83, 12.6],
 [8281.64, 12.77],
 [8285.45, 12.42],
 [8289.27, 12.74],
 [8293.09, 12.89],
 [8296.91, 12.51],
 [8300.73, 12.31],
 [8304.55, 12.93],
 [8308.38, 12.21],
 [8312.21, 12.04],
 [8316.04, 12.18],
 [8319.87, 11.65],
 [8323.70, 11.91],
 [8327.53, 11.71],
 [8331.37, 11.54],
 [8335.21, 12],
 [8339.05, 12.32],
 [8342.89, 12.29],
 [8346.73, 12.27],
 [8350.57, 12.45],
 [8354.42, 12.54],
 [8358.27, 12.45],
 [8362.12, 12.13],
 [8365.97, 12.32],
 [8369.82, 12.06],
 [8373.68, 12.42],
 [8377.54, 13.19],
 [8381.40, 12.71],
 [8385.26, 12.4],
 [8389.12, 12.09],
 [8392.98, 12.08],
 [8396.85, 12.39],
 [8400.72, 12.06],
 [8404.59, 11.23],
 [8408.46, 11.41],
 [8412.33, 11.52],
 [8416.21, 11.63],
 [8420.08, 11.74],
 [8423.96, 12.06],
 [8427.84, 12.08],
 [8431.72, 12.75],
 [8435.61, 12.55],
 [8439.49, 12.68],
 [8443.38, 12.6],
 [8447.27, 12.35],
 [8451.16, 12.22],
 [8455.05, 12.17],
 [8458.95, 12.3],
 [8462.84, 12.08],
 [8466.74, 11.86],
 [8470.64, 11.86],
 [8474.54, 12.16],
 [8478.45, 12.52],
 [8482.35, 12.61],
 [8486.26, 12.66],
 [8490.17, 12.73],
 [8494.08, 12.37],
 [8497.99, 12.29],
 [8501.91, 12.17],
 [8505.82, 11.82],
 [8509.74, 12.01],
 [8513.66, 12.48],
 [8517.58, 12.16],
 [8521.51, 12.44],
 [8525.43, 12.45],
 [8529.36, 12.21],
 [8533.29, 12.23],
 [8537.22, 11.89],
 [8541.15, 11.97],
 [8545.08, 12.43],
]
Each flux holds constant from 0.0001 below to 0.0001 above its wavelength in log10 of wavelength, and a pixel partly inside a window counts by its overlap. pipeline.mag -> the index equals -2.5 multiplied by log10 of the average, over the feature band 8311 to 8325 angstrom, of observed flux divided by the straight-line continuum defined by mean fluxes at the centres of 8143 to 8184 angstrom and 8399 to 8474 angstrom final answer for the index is 0.016 mag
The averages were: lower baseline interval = 12.2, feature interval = 11.9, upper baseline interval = 12.1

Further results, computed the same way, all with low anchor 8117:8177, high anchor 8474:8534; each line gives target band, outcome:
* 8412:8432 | 0.032 mag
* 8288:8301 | -0.037 mag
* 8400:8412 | 0.070 mag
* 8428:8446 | -0.024 mag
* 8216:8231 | 0.012 mag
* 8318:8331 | 0.046 mag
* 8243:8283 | -0.017 mag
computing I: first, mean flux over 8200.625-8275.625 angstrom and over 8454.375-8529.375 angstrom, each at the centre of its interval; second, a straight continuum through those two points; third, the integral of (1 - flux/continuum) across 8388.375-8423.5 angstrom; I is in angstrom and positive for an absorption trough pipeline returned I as 1.3 angstrom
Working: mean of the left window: 12.2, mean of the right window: 12.3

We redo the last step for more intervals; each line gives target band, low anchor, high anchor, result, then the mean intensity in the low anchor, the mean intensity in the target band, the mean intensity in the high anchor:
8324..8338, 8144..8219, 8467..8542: 0.5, 12.3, 11.8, 12.3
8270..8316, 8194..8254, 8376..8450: -0.9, 12.3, 12.5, 12.2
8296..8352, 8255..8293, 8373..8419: 0.7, 12.4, 12.1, 12.1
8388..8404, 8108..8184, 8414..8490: 0.2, 12.2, 12.1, 12.3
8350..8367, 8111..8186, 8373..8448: -0.3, 12.2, 12.4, 12.2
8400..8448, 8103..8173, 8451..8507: 0.8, 12.1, 12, 12.3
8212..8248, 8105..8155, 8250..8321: 0.1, 12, 12.2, 12.4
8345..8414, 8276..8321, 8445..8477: 0.5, 12.5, 12.2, 12.1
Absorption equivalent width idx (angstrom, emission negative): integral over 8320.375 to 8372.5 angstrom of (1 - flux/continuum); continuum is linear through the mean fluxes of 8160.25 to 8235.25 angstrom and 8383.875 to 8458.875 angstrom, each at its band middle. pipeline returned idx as 0.12 angstrom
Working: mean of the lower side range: 12.3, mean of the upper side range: 12.1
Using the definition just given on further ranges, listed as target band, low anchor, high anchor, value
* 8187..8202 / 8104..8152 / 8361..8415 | -0.61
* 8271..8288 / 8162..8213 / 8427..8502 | -0.12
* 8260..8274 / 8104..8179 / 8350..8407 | 0.01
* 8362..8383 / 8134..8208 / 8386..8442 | -0.73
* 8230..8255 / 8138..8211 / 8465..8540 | -0.22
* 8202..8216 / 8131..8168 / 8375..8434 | -0.15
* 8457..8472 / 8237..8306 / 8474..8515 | 0.41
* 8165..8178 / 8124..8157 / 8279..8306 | -0.16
